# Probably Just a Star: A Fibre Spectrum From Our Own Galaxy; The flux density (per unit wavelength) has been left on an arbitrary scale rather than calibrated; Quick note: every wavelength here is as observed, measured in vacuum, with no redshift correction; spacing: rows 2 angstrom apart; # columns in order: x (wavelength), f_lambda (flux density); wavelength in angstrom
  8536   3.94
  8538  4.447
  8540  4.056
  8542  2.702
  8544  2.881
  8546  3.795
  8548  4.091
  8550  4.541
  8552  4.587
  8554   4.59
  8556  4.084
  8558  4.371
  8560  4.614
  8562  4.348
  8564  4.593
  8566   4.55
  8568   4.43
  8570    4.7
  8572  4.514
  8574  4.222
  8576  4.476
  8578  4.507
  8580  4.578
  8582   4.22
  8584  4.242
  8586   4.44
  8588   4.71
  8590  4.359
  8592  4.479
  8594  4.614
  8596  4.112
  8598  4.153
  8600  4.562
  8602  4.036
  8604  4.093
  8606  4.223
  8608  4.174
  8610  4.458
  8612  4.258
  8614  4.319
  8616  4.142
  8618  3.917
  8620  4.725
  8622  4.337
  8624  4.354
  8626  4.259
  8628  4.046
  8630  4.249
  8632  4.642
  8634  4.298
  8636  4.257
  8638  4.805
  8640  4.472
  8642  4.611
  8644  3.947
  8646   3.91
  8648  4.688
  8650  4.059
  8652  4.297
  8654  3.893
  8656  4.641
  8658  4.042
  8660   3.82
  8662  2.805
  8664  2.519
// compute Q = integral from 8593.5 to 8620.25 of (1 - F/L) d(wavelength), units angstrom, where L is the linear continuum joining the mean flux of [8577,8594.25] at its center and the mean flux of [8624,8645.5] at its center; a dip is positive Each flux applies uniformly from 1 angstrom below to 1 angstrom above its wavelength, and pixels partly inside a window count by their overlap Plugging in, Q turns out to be 0.95 angstrom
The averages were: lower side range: 4.45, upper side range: 4.35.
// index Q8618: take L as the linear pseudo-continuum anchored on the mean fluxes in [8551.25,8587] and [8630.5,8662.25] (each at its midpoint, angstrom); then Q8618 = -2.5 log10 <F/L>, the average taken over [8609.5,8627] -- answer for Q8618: 0.00 mag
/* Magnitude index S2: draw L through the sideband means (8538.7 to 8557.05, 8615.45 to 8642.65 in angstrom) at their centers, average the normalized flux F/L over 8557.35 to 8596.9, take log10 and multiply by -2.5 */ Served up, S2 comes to -0.09 mag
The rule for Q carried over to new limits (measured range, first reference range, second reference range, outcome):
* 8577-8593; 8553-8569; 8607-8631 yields -0.25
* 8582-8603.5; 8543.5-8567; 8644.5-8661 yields -0.61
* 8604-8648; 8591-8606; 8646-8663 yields -1.61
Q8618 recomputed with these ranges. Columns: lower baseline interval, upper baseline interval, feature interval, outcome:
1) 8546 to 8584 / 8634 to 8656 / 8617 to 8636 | 0.01 mag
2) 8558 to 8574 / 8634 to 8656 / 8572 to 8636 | 0.02 mag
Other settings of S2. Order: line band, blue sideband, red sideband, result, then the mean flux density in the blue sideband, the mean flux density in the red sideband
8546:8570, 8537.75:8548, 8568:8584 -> -0.119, 3.56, 4.44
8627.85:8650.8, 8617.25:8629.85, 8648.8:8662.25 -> -0.051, 4.28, 4.01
